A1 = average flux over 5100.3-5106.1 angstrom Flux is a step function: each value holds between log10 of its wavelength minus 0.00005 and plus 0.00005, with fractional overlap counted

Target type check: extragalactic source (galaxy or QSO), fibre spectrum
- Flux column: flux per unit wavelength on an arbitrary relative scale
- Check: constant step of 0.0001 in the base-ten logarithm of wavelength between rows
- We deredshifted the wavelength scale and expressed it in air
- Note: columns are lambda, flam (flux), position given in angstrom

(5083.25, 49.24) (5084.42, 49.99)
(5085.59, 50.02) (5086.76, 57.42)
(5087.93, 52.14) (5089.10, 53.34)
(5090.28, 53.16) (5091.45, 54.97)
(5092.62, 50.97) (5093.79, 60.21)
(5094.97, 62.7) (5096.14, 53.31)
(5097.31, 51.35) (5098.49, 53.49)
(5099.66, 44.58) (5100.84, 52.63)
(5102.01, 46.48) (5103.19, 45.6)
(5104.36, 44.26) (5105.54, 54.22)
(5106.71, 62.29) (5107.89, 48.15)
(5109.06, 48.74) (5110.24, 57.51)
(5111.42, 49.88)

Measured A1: 48.6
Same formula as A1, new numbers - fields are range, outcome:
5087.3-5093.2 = 53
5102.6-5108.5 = 50.9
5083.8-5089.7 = 52.5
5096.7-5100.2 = 49.9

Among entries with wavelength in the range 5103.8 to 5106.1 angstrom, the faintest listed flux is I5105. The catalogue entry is 44.26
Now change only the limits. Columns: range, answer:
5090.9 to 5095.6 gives 50.97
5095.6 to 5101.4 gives 44.58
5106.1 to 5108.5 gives 48.15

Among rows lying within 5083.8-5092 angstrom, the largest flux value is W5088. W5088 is 57.42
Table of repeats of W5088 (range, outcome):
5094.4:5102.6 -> 62.7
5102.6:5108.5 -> 62.29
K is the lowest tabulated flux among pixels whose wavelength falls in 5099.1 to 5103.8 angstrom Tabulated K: 44.58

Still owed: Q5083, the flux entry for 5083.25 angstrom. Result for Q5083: 49.24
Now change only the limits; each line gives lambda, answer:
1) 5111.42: 49.88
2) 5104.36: 44.26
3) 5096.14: 53.31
